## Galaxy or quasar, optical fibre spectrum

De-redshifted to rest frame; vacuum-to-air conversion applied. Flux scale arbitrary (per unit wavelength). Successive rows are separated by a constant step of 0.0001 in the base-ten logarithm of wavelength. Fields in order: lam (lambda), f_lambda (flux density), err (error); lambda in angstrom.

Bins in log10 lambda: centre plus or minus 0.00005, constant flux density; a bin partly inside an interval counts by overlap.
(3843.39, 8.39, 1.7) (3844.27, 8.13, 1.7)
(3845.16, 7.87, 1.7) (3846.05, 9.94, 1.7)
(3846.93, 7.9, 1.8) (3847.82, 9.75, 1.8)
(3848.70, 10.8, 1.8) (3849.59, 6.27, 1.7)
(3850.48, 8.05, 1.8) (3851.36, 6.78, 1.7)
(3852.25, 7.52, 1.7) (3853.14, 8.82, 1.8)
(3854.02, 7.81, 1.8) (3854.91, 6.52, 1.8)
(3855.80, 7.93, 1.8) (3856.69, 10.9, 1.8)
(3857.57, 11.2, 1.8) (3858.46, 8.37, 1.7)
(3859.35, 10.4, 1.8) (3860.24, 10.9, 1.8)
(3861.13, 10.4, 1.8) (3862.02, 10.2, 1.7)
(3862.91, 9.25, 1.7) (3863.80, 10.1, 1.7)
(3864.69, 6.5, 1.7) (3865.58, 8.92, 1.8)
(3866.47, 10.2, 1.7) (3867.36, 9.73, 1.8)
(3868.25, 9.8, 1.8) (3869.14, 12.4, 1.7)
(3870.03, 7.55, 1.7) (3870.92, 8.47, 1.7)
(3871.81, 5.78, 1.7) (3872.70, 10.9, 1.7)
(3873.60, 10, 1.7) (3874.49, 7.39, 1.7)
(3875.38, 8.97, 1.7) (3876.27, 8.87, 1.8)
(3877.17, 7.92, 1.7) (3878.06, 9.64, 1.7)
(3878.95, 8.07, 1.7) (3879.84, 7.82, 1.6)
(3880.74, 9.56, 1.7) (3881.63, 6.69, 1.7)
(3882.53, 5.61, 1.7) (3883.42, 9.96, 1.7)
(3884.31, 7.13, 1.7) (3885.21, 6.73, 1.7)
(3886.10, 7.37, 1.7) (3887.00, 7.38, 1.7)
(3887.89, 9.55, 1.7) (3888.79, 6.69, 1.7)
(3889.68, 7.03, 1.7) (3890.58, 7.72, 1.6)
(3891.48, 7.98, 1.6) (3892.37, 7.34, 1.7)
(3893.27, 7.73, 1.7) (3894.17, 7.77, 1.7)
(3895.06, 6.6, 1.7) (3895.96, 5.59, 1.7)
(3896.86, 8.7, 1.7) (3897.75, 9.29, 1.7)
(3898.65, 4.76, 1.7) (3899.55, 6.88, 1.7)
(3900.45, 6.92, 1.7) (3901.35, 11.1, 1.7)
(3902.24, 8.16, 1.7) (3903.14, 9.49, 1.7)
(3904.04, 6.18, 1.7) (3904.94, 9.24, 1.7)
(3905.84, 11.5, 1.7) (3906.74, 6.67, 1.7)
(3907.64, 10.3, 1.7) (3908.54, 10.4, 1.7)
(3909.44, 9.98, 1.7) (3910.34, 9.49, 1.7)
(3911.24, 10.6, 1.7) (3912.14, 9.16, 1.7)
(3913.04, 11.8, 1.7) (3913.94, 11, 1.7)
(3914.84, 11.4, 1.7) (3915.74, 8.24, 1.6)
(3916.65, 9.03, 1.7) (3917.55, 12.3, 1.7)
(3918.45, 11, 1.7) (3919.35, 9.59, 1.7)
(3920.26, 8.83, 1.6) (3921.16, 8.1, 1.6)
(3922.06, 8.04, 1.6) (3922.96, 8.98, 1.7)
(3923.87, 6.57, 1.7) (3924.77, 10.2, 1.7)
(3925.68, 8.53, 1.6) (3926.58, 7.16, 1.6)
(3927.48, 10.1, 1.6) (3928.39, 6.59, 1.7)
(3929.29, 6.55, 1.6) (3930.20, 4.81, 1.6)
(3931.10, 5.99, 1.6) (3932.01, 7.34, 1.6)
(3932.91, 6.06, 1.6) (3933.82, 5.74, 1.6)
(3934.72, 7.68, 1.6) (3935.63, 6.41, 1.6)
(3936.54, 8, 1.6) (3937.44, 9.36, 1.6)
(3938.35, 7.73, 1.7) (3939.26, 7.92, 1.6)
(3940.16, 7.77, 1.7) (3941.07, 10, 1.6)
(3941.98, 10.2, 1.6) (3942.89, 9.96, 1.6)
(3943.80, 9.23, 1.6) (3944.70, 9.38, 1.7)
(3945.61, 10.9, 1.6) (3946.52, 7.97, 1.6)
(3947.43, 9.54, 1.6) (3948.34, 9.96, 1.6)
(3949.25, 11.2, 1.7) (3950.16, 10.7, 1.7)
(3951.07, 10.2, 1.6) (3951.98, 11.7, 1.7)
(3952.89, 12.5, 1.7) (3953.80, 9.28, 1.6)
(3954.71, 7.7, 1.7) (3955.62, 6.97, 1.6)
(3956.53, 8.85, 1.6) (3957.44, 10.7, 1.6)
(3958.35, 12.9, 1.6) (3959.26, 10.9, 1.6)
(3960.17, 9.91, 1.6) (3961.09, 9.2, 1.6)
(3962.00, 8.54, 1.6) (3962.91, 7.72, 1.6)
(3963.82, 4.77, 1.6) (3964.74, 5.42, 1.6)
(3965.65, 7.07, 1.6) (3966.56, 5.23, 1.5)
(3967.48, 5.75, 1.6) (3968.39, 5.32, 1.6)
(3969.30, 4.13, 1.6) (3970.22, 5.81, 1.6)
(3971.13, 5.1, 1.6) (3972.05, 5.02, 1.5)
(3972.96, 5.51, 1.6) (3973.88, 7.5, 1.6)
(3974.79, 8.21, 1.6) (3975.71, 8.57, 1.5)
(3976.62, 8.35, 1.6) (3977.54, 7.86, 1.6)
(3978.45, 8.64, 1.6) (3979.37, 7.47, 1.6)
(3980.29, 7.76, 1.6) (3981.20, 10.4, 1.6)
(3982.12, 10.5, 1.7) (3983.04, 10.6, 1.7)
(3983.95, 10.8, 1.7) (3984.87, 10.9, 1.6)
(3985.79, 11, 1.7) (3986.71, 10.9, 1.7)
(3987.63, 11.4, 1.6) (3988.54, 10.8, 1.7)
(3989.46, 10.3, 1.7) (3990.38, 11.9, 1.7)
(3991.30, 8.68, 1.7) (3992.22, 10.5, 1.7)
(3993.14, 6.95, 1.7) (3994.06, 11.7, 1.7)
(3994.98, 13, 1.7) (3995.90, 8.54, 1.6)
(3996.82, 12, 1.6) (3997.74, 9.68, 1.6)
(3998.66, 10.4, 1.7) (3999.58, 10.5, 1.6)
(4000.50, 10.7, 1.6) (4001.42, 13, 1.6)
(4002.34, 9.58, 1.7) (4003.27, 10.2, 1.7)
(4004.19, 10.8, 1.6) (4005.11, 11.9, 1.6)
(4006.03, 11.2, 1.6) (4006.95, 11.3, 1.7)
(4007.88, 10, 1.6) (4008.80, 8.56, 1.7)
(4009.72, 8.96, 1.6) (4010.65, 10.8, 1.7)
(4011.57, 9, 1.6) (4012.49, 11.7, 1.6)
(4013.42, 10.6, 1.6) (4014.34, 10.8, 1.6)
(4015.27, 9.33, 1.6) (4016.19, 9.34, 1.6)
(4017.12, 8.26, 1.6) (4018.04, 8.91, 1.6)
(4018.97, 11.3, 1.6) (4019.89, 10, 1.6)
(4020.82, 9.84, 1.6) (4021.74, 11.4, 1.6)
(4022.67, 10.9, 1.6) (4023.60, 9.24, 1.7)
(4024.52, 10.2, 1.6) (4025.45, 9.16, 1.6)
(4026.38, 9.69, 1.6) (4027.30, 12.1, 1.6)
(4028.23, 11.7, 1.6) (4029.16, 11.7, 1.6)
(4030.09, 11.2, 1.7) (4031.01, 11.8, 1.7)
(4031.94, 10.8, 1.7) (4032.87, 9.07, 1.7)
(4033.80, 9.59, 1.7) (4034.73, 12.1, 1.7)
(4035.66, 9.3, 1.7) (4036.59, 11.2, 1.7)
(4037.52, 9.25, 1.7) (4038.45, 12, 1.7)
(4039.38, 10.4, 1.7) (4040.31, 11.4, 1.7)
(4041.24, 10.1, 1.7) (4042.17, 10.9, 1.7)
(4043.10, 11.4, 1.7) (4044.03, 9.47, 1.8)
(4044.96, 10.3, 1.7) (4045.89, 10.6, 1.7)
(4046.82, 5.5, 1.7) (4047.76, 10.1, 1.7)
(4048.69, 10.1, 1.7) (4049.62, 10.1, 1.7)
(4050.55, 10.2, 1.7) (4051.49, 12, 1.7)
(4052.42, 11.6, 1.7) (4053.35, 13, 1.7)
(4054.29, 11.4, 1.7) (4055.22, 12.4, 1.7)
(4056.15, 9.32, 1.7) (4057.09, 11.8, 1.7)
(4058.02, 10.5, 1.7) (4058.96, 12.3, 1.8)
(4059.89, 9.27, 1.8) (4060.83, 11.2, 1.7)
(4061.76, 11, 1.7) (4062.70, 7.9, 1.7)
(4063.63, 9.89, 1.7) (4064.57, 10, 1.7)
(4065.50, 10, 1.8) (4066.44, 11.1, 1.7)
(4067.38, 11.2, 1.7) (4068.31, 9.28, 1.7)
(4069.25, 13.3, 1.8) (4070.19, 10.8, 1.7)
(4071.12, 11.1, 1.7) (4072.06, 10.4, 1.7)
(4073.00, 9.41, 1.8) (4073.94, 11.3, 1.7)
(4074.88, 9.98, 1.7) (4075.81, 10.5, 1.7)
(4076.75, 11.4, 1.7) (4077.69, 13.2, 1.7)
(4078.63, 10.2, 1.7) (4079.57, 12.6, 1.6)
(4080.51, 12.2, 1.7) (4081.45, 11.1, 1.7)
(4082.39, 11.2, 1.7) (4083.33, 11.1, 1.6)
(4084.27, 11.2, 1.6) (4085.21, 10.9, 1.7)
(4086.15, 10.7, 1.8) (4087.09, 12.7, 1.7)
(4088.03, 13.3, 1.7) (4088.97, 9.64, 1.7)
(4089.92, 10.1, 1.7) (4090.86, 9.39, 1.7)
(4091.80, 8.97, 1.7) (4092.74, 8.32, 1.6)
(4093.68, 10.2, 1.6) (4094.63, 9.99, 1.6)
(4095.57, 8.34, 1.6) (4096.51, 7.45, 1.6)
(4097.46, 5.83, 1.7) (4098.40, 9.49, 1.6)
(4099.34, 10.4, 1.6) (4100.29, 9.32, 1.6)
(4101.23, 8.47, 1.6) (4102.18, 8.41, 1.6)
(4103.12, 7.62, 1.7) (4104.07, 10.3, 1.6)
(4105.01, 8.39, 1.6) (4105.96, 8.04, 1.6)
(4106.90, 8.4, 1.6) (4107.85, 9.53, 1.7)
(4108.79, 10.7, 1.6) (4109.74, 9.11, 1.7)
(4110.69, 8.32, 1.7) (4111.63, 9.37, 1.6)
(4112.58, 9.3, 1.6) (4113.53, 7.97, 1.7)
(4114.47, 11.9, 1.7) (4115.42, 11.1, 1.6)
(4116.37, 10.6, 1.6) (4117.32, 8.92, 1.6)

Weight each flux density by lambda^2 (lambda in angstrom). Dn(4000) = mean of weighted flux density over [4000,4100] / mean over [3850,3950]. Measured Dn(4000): 1.3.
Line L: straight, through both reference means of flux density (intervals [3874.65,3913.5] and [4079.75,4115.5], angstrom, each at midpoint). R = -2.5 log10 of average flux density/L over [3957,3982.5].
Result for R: 0.15 mag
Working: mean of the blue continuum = 8.28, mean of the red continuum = 9.71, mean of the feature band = 7.64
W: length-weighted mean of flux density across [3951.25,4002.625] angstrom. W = 9.03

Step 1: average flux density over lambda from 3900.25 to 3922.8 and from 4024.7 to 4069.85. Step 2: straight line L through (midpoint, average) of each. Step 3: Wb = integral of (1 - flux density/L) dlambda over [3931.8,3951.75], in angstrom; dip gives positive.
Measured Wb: 2.0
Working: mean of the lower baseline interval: 9.57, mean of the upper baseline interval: 10.6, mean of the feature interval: 8.84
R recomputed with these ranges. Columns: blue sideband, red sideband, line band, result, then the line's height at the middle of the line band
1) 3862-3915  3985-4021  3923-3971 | 0.15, 9.49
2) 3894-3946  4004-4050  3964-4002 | 0.09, 9.59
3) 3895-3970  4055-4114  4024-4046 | -0.11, 9.61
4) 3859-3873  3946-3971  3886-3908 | 0.15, 9.12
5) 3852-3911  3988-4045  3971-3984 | 0.21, 9.89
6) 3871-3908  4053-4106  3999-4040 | -0.09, 9.61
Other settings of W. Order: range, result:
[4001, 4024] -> 10.3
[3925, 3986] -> 8.32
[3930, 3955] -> 8.81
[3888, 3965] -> 8.7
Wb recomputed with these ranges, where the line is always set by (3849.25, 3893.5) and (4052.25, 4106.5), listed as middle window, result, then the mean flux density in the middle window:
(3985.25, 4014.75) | -2.8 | 10.5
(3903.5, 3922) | -1.7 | 9.7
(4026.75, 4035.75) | -1.0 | 11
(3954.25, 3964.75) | 0.6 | 8.77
